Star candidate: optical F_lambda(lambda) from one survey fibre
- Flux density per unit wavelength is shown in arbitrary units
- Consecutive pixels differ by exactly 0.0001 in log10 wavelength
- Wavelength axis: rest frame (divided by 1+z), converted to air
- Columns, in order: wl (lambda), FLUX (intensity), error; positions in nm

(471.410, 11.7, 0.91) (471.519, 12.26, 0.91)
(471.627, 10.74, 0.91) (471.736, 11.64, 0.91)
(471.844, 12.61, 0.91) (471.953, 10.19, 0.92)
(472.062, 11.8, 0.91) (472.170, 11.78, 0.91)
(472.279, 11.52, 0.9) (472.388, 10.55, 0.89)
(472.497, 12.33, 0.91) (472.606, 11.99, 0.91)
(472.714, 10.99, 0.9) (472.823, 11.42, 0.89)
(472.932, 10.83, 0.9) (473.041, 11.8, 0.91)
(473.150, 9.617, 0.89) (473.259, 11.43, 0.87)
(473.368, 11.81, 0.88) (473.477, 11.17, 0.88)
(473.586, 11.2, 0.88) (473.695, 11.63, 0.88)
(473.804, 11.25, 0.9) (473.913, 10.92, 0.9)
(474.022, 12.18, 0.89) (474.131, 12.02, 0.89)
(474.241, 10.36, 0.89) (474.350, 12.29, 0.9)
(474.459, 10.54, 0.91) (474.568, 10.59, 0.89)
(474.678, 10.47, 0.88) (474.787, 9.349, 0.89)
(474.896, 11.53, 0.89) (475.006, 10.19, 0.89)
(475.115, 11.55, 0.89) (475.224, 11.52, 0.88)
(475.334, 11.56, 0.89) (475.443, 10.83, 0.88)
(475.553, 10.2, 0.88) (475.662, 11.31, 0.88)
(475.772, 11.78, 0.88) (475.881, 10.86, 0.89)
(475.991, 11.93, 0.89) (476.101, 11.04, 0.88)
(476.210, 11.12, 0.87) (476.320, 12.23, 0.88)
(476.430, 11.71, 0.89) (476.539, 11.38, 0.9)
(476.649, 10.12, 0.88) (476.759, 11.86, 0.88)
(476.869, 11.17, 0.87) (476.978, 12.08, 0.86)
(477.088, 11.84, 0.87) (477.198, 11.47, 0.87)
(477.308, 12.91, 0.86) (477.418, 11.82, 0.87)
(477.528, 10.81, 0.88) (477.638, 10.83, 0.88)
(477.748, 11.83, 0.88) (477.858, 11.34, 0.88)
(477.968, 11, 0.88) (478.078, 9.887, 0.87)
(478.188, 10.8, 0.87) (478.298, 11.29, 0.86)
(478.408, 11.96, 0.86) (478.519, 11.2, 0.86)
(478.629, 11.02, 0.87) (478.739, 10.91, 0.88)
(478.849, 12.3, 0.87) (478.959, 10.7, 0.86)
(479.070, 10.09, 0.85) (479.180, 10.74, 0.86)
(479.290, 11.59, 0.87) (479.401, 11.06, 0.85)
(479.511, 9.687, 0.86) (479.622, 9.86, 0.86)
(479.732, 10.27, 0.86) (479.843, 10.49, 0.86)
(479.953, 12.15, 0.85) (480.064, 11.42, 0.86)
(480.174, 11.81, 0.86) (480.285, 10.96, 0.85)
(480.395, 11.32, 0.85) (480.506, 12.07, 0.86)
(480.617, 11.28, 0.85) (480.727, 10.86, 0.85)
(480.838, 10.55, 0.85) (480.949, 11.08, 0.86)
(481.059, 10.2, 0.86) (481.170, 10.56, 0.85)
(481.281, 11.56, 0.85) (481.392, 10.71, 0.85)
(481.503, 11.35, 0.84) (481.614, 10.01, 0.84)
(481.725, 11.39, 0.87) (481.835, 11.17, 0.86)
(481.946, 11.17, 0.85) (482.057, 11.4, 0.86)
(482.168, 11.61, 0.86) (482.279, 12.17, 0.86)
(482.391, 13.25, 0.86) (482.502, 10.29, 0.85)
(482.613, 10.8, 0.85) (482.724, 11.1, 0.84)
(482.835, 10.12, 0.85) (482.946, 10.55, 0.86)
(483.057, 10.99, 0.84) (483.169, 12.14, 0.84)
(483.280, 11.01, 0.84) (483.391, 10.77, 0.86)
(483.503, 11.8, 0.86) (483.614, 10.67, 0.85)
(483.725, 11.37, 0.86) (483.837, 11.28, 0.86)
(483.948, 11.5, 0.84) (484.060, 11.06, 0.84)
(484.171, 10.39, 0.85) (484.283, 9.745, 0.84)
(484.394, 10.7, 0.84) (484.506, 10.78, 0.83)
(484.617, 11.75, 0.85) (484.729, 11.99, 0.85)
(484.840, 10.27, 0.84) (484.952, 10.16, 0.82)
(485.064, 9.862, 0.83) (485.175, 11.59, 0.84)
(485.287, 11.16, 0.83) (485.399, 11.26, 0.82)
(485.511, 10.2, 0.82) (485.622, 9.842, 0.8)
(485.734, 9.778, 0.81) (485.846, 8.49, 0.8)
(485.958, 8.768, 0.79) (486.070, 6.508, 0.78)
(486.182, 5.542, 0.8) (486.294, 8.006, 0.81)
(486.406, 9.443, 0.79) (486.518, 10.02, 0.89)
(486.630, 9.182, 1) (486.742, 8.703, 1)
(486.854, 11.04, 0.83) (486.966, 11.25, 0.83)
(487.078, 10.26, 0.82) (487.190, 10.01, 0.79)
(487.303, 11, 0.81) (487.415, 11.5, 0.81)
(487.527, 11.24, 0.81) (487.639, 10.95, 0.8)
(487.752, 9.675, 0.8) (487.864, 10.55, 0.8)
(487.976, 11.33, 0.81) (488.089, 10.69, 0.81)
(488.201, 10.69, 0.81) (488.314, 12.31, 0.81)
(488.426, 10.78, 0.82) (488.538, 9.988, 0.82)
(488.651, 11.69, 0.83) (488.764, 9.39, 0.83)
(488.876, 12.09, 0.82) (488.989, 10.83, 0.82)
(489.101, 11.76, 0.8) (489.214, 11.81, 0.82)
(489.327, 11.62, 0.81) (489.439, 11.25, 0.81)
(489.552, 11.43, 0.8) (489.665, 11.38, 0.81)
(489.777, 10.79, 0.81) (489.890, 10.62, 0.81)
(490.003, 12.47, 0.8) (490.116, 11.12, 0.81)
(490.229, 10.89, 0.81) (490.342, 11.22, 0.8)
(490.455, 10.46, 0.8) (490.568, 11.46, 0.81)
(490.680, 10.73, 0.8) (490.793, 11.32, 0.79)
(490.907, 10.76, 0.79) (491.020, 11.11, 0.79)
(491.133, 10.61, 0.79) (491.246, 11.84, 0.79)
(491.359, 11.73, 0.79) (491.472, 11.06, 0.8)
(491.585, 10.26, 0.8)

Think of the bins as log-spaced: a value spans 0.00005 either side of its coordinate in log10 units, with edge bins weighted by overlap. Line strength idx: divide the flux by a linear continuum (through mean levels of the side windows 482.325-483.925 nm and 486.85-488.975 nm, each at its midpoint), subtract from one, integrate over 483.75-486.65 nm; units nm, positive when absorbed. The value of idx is 0.27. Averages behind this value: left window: 11.2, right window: 10.9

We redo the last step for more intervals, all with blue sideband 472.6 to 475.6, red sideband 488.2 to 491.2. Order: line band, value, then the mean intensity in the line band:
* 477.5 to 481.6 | 0.04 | 11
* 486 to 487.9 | 0.25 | 9.68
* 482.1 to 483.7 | -0.02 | 11.2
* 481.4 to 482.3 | -0.01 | 11.2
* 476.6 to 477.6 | -0.04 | 11.6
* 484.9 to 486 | 0.10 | 10.1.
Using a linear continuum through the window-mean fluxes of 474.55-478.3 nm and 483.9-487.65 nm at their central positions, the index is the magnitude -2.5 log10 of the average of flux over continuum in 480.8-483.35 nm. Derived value -0.06 mag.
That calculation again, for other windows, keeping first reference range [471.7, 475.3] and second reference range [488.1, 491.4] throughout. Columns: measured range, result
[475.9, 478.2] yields -0.02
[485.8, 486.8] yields 0.32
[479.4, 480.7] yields 0.02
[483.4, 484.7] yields 0.02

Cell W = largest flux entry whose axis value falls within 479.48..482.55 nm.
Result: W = 13.25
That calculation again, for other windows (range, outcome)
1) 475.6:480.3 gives 12.91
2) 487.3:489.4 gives 12.31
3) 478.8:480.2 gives 12.3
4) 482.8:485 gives 12.14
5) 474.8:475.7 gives 11.56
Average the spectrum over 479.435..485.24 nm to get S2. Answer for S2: 11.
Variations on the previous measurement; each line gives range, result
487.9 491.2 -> 11.1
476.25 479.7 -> 11.2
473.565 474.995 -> 11.1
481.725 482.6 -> 11.5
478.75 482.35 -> 11.1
